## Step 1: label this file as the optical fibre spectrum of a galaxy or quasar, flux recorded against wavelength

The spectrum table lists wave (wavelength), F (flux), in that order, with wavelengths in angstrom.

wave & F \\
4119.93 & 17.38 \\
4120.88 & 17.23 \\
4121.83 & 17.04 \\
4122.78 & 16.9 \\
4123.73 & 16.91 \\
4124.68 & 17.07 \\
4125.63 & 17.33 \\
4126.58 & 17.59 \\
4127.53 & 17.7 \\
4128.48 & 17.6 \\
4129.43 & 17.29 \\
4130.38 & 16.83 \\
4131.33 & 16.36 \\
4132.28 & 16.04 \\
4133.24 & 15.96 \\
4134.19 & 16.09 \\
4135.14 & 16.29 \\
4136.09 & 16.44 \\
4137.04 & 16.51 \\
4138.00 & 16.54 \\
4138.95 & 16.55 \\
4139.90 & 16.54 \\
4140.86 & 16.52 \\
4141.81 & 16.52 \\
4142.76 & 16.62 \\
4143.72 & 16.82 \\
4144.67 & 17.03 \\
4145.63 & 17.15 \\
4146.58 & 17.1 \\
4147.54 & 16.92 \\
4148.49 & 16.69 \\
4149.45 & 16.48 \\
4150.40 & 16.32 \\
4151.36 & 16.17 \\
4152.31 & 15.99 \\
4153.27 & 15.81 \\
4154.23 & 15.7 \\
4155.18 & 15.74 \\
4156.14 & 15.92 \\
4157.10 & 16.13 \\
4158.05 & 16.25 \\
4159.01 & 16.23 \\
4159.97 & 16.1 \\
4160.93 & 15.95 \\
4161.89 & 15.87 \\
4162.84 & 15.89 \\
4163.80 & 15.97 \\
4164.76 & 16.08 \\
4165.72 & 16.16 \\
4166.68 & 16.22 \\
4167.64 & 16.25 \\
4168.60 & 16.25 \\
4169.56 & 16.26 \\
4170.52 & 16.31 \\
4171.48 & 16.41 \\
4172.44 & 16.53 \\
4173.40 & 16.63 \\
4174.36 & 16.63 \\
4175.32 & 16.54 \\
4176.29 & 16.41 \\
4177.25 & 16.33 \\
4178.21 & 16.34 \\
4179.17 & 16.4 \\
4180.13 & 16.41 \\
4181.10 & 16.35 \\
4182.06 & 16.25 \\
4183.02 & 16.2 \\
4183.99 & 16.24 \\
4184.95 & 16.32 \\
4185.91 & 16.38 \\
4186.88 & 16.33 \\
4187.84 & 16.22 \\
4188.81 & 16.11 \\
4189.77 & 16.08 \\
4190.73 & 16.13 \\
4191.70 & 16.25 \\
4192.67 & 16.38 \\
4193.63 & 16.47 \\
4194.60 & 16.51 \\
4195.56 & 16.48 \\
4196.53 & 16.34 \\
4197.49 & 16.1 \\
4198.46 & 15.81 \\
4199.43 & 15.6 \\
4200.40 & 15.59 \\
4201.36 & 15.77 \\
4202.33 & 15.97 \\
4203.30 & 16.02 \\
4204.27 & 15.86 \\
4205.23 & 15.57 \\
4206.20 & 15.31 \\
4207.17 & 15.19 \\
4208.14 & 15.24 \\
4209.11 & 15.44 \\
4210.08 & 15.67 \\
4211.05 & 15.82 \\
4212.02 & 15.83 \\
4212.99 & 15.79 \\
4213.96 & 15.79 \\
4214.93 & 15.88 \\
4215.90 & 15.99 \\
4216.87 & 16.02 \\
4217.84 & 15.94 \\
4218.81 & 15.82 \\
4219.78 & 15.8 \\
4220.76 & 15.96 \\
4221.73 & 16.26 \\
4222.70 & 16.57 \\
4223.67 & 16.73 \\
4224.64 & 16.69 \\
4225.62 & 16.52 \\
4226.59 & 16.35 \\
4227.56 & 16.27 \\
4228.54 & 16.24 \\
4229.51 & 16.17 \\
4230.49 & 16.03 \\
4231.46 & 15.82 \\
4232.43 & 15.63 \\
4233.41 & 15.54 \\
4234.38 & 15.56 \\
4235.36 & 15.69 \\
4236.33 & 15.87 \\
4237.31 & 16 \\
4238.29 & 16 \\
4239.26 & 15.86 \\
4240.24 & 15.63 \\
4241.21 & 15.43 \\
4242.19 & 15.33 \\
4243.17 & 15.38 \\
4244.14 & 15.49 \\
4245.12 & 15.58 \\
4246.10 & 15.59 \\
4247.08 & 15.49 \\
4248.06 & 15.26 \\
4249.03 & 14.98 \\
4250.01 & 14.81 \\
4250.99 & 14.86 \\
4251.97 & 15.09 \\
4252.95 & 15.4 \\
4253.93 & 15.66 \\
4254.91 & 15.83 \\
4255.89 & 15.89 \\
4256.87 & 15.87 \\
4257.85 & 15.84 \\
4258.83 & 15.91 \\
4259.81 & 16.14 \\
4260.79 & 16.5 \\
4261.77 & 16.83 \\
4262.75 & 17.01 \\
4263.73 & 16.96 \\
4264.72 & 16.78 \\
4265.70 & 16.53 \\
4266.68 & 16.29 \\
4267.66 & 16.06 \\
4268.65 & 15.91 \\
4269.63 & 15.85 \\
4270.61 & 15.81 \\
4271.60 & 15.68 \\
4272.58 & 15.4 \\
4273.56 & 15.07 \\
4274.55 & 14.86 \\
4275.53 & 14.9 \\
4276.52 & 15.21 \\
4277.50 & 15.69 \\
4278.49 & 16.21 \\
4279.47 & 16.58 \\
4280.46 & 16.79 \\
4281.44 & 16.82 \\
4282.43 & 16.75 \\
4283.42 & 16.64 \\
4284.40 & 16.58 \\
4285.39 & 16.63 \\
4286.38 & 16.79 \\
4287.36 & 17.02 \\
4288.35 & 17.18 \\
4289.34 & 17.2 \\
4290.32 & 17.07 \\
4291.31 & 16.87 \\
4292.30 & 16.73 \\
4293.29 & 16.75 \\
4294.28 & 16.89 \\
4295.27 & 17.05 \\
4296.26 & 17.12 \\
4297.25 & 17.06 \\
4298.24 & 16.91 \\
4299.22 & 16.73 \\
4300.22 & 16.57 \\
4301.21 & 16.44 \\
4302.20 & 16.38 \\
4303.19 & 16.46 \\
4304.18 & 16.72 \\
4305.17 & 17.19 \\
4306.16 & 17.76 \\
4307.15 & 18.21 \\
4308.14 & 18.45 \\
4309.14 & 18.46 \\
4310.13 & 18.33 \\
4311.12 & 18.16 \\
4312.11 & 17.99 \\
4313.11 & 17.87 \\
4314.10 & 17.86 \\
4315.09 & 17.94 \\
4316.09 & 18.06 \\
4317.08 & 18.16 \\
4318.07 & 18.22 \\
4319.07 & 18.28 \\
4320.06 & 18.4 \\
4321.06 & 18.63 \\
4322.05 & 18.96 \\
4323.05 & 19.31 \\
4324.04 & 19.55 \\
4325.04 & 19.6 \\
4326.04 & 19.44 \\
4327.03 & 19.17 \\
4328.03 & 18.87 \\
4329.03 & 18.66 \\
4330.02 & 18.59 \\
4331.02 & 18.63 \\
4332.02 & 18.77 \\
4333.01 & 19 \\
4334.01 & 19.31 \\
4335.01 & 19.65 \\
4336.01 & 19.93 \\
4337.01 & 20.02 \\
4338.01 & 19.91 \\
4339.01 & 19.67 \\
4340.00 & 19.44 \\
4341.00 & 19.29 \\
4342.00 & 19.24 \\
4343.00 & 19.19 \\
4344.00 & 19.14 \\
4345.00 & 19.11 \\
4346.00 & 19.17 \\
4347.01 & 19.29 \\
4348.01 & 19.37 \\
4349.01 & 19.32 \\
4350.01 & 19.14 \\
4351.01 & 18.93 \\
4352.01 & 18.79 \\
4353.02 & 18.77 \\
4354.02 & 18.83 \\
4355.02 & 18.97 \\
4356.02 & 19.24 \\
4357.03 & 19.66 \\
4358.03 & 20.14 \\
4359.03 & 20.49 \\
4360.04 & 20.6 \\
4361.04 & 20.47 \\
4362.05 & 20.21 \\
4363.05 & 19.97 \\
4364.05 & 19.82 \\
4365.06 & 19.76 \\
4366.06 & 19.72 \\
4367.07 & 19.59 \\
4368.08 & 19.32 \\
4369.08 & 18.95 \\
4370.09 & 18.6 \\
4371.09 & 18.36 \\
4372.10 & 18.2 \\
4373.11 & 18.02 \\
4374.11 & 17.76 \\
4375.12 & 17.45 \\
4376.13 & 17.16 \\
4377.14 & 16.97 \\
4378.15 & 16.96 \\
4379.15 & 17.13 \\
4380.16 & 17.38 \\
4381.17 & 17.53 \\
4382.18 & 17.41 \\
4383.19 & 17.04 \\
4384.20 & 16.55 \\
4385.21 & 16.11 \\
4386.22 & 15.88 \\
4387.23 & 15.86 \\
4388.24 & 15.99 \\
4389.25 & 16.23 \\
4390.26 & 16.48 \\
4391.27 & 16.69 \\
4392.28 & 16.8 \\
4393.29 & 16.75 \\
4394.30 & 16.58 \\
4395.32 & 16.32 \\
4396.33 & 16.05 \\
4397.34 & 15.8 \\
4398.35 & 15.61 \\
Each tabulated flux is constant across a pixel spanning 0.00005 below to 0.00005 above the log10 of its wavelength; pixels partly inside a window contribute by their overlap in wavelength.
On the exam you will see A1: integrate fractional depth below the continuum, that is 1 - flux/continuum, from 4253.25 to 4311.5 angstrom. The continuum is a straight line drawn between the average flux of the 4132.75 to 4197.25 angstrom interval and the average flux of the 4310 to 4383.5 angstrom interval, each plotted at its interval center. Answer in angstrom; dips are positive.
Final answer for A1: 4.5 angstrom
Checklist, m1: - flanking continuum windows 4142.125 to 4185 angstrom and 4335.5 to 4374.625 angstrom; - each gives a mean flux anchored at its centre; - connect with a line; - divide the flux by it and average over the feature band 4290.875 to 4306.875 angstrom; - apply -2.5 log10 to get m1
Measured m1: 0.10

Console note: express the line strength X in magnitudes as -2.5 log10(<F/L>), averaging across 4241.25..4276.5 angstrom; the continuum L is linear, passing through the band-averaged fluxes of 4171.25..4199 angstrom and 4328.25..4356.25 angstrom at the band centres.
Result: 0.13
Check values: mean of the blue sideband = 16.3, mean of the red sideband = 19.2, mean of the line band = 15.7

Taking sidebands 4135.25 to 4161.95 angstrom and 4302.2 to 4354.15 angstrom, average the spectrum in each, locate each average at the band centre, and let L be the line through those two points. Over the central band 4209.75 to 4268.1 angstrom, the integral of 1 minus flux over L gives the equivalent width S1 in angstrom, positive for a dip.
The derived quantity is 5.49 angstrom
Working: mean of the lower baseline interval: 16.4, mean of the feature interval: 15.9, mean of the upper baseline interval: 18.7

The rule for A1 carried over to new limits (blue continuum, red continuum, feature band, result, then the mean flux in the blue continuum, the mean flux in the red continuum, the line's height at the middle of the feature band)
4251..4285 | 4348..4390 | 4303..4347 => -3.5 angstrom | 16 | 18.4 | 17.3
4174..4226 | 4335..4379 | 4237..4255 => 1.6 angstrom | 16.1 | 19.1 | 17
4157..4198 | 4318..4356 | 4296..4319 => 1.3 angstrom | 16.3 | 19.1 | 18.6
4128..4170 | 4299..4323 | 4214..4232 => 0.9 angstrom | 16.4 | 17.8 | 17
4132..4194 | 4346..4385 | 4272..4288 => 1.4 angstrom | 16.3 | 18.7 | 17.7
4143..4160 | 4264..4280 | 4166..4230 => 0.1 angstrom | 16.4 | 15.8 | 16.2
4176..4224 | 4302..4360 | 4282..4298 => 0.9 angstrom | 16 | 18.8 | 18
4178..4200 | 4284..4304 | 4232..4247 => 0.8 angstrom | 16.2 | 16.8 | 16.5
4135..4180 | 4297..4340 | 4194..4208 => 0.9 angstrom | 16.4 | 18.4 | 16.9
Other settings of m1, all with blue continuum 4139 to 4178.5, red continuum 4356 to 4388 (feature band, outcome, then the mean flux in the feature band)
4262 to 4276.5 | 0.09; 15.9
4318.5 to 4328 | -0.07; 19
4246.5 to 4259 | 0.12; 15.4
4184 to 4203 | 0.03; 16.2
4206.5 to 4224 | 0.07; 15.9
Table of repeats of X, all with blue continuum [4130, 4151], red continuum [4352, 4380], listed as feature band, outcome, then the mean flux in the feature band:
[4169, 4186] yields 0.036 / 16.4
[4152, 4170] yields 0.048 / 16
